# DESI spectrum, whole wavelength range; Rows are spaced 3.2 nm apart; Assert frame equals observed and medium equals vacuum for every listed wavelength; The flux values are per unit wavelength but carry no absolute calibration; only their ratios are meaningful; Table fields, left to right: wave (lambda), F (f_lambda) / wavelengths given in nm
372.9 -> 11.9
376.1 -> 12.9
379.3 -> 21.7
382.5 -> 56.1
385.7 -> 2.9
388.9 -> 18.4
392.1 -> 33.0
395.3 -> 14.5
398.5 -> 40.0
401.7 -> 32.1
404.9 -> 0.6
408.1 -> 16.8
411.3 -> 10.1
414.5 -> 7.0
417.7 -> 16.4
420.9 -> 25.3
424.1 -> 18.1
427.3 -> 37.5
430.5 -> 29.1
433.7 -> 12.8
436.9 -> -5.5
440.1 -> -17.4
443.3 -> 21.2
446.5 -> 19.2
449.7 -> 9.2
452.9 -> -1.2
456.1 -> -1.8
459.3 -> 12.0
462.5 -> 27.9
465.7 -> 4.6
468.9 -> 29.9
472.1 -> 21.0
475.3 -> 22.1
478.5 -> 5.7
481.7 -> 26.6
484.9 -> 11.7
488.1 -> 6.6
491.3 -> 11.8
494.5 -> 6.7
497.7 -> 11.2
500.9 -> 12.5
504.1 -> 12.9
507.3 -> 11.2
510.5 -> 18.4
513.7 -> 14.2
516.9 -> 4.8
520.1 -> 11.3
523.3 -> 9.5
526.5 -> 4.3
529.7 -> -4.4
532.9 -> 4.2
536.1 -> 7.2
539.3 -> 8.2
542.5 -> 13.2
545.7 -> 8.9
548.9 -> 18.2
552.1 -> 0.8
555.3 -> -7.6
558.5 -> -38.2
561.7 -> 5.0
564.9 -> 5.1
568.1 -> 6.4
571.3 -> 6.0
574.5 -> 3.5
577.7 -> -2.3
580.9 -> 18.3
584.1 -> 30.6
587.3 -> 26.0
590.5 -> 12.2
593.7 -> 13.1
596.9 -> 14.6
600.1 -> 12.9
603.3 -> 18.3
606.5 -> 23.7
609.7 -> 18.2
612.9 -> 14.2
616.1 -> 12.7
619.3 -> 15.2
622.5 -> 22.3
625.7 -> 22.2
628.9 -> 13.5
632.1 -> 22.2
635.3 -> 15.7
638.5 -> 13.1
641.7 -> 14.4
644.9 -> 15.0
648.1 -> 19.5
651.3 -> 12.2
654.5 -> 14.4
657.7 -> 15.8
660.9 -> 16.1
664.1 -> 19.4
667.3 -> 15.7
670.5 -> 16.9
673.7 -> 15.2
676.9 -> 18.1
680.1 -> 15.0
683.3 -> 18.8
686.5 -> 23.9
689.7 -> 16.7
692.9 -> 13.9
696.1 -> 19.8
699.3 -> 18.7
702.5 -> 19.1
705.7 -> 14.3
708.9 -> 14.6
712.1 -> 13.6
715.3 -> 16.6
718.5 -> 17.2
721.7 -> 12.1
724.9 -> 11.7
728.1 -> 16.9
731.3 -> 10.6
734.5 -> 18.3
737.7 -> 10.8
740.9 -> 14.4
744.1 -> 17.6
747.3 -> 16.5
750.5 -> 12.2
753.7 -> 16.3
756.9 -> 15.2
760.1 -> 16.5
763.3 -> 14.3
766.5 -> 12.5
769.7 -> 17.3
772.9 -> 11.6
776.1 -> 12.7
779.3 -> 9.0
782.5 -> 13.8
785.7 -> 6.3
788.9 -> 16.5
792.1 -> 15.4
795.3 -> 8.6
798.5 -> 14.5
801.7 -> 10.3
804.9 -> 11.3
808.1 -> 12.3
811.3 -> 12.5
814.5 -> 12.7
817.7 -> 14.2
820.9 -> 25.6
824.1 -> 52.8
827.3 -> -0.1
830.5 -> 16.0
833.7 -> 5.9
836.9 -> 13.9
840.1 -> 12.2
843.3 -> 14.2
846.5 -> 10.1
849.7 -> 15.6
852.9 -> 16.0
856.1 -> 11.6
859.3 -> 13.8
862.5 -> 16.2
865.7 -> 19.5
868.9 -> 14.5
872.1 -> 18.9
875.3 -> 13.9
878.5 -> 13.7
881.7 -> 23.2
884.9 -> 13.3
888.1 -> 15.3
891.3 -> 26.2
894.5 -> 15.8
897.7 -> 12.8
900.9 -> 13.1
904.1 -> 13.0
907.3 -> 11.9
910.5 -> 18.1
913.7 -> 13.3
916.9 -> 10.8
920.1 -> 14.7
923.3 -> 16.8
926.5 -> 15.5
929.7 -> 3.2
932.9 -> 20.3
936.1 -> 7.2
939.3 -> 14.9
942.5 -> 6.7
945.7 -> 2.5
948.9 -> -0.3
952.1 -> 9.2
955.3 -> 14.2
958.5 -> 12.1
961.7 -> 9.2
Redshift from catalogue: 1.21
